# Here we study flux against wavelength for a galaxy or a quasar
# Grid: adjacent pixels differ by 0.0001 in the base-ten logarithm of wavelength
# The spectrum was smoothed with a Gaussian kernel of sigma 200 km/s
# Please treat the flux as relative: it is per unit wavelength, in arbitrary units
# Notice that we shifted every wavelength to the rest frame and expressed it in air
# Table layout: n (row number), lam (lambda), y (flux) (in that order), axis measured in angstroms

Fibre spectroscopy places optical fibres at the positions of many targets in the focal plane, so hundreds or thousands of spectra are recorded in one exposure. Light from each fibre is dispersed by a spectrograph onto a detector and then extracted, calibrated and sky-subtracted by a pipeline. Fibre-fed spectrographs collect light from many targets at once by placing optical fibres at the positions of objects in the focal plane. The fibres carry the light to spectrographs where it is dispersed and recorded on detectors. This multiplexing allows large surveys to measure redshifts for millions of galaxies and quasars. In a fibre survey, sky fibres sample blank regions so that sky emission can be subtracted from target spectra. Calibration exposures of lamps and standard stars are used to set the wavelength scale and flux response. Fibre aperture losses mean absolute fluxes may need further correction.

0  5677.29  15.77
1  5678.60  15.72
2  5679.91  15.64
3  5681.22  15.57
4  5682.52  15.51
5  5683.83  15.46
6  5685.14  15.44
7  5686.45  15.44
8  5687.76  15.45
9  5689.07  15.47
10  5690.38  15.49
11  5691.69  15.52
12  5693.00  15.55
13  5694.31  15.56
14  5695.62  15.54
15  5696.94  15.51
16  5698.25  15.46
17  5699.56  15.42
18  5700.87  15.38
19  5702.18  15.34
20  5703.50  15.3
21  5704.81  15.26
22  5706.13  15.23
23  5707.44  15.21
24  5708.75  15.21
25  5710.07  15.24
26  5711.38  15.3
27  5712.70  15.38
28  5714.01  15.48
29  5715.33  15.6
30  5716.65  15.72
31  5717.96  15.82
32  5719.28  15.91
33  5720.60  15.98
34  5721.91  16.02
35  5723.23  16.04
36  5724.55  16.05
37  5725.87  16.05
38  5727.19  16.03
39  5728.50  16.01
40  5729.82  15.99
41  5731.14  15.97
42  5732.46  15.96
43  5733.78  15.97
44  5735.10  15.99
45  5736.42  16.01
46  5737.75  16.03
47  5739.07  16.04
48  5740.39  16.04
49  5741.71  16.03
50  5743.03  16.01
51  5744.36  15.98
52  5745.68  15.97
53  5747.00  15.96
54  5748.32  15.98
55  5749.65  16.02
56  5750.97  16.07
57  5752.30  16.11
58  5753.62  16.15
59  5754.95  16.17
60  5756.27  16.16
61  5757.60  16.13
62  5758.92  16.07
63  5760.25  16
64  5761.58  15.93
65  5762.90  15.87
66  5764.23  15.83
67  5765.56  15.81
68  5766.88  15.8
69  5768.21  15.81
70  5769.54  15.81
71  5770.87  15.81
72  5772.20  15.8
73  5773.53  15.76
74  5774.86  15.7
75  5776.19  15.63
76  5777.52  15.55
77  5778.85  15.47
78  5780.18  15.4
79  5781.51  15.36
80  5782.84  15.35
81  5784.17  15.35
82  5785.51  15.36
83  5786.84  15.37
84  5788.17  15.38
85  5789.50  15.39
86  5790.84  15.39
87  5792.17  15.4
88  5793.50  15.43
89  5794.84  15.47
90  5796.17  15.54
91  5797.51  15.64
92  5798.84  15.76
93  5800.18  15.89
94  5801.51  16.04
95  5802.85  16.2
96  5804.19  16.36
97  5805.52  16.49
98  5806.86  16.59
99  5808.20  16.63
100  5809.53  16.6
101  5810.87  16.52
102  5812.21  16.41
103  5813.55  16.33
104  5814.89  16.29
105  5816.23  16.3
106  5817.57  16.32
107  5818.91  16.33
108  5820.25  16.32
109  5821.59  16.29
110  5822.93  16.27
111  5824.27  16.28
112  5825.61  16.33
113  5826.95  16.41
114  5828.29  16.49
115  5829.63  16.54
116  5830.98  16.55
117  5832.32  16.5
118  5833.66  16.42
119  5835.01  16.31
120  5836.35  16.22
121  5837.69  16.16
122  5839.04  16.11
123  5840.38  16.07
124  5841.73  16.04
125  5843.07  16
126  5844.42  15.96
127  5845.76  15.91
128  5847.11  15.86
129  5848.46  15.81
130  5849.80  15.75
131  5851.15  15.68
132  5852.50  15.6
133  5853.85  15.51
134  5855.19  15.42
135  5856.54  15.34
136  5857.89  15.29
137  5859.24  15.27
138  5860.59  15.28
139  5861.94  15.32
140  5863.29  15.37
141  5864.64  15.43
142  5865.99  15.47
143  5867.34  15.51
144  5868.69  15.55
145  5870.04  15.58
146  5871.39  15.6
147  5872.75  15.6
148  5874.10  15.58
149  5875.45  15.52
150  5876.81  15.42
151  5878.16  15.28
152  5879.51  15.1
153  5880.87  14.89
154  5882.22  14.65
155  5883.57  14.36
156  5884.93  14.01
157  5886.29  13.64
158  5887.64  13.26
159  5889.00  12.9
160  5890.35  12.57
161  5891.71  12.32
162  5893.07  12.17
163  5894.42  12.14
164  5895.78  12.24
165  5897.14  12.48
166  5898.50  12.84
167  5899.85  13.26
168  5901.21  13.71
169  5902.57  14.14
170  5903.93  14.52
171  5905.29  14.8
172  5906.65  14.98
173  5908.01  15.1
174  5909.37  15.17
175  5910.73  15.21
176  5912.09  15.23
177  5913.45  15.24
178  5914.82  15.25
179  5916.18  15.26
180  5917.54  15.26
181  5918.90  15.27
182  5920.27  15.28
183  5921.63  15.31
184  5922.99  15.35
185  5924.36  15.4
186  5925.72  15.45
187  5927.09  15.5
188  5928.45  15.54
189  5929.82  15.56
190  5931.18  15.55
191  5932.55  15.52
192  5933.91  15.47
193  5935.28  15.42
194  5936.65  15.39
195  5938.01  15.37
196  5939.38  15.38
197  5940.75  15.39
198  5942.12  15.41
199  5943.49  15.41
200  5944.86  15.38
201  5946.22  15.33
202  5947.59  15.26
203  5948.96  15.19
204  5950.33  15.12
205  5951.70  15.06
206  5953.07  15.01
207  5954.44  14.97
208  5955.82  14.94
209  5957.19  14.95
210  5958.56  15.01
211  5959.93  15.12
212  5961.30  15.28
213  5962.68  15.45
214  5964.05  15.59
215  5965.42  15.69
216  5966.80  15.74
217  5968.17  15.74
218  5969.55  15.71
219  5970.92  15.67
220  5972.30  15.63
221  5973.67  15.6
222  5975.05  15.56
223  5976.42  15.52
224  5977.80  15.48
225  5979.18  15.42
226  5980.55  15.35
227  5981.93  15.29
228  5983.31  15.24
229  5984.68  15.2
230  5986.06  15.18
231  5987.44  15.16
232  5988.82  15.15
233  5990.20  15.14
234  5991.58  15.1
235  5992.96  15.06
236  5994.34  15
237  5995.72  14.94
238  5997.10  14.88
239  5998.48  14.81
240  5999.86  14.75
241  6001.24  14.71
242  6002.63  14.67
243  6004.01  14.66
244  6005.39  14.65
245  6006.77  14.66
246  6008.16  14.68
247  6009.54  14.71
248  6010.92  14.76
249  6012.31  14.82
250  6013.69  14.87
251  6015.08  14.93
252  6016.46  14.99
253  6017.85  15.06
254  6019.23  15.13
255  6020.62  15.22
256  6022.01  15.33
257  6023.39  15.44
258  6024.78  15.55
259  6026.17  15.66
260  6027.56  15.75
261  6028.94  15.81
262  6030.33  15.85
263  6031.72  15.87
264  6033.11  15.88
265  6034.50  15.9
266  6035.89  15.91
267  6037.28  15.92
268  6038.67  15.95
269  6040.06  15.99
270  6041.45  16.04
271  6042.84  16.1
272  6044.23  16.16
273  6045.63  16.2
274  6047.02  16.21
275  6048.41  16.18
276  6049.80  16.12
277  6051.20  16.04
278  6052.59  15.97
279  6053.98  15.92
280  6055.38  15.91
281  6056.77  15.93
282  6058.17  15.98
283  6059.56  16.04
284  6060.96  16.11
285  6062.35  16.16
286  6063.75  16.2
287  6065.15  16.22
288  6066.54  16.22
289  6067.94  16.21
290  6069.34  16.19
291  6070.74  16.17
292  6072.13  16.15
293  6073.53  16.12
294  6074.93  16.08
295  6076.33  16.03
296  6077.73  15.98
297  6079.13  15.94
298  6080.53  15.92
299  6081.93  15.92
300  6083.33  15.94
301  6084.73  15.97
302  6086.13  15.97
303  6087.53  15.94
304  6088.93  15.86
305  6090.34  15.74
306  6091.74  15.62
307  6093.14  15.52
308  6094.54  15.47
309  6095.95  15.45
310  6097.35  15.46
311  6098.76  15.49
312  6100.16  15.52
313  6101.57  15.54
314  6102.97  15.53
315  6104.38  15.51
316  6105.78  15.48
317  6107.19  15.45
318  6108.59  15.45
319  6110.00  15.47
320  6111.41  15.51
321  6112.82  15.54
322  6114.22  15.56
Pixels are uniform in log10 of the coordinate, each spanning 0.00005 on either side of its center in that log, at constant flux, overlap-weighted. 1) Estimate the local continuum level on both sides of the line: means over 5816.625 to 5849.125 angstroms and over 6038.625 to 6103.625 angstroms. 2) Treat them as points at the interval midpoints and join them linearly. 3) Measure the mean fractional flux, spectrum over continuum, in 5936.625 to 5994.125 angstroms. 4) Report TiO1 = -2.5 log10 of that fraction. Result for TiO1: 0.05 mag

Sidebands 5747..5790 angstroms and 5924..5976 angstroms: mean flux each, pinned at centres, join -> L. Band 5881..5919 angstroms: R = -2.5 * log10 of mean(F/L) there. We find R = 0.110 mag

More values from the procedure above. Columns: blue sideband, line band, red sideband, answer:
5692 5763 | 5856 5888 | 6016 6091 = 0.052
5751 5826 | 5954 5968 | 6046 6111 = 0.042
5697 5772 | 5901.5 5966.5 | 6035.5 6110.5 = 0.044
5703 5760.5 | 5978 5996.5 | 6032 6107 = 0.051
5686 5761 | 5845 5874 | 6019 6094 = 0.021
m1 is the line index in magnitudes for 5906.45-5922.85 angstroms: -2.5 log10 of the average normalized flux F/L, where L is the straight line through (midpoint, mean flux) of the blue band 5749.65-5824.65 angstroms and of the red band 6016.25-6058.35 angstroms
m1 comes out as 0.04 mag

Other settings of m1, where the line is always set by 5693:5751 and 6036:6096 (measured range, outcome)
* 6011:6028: 0.05 mag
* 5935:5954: 0.04 mag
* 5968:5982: 0.03 mag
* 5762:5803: 0.01 mag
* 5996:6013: 0.09 mag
